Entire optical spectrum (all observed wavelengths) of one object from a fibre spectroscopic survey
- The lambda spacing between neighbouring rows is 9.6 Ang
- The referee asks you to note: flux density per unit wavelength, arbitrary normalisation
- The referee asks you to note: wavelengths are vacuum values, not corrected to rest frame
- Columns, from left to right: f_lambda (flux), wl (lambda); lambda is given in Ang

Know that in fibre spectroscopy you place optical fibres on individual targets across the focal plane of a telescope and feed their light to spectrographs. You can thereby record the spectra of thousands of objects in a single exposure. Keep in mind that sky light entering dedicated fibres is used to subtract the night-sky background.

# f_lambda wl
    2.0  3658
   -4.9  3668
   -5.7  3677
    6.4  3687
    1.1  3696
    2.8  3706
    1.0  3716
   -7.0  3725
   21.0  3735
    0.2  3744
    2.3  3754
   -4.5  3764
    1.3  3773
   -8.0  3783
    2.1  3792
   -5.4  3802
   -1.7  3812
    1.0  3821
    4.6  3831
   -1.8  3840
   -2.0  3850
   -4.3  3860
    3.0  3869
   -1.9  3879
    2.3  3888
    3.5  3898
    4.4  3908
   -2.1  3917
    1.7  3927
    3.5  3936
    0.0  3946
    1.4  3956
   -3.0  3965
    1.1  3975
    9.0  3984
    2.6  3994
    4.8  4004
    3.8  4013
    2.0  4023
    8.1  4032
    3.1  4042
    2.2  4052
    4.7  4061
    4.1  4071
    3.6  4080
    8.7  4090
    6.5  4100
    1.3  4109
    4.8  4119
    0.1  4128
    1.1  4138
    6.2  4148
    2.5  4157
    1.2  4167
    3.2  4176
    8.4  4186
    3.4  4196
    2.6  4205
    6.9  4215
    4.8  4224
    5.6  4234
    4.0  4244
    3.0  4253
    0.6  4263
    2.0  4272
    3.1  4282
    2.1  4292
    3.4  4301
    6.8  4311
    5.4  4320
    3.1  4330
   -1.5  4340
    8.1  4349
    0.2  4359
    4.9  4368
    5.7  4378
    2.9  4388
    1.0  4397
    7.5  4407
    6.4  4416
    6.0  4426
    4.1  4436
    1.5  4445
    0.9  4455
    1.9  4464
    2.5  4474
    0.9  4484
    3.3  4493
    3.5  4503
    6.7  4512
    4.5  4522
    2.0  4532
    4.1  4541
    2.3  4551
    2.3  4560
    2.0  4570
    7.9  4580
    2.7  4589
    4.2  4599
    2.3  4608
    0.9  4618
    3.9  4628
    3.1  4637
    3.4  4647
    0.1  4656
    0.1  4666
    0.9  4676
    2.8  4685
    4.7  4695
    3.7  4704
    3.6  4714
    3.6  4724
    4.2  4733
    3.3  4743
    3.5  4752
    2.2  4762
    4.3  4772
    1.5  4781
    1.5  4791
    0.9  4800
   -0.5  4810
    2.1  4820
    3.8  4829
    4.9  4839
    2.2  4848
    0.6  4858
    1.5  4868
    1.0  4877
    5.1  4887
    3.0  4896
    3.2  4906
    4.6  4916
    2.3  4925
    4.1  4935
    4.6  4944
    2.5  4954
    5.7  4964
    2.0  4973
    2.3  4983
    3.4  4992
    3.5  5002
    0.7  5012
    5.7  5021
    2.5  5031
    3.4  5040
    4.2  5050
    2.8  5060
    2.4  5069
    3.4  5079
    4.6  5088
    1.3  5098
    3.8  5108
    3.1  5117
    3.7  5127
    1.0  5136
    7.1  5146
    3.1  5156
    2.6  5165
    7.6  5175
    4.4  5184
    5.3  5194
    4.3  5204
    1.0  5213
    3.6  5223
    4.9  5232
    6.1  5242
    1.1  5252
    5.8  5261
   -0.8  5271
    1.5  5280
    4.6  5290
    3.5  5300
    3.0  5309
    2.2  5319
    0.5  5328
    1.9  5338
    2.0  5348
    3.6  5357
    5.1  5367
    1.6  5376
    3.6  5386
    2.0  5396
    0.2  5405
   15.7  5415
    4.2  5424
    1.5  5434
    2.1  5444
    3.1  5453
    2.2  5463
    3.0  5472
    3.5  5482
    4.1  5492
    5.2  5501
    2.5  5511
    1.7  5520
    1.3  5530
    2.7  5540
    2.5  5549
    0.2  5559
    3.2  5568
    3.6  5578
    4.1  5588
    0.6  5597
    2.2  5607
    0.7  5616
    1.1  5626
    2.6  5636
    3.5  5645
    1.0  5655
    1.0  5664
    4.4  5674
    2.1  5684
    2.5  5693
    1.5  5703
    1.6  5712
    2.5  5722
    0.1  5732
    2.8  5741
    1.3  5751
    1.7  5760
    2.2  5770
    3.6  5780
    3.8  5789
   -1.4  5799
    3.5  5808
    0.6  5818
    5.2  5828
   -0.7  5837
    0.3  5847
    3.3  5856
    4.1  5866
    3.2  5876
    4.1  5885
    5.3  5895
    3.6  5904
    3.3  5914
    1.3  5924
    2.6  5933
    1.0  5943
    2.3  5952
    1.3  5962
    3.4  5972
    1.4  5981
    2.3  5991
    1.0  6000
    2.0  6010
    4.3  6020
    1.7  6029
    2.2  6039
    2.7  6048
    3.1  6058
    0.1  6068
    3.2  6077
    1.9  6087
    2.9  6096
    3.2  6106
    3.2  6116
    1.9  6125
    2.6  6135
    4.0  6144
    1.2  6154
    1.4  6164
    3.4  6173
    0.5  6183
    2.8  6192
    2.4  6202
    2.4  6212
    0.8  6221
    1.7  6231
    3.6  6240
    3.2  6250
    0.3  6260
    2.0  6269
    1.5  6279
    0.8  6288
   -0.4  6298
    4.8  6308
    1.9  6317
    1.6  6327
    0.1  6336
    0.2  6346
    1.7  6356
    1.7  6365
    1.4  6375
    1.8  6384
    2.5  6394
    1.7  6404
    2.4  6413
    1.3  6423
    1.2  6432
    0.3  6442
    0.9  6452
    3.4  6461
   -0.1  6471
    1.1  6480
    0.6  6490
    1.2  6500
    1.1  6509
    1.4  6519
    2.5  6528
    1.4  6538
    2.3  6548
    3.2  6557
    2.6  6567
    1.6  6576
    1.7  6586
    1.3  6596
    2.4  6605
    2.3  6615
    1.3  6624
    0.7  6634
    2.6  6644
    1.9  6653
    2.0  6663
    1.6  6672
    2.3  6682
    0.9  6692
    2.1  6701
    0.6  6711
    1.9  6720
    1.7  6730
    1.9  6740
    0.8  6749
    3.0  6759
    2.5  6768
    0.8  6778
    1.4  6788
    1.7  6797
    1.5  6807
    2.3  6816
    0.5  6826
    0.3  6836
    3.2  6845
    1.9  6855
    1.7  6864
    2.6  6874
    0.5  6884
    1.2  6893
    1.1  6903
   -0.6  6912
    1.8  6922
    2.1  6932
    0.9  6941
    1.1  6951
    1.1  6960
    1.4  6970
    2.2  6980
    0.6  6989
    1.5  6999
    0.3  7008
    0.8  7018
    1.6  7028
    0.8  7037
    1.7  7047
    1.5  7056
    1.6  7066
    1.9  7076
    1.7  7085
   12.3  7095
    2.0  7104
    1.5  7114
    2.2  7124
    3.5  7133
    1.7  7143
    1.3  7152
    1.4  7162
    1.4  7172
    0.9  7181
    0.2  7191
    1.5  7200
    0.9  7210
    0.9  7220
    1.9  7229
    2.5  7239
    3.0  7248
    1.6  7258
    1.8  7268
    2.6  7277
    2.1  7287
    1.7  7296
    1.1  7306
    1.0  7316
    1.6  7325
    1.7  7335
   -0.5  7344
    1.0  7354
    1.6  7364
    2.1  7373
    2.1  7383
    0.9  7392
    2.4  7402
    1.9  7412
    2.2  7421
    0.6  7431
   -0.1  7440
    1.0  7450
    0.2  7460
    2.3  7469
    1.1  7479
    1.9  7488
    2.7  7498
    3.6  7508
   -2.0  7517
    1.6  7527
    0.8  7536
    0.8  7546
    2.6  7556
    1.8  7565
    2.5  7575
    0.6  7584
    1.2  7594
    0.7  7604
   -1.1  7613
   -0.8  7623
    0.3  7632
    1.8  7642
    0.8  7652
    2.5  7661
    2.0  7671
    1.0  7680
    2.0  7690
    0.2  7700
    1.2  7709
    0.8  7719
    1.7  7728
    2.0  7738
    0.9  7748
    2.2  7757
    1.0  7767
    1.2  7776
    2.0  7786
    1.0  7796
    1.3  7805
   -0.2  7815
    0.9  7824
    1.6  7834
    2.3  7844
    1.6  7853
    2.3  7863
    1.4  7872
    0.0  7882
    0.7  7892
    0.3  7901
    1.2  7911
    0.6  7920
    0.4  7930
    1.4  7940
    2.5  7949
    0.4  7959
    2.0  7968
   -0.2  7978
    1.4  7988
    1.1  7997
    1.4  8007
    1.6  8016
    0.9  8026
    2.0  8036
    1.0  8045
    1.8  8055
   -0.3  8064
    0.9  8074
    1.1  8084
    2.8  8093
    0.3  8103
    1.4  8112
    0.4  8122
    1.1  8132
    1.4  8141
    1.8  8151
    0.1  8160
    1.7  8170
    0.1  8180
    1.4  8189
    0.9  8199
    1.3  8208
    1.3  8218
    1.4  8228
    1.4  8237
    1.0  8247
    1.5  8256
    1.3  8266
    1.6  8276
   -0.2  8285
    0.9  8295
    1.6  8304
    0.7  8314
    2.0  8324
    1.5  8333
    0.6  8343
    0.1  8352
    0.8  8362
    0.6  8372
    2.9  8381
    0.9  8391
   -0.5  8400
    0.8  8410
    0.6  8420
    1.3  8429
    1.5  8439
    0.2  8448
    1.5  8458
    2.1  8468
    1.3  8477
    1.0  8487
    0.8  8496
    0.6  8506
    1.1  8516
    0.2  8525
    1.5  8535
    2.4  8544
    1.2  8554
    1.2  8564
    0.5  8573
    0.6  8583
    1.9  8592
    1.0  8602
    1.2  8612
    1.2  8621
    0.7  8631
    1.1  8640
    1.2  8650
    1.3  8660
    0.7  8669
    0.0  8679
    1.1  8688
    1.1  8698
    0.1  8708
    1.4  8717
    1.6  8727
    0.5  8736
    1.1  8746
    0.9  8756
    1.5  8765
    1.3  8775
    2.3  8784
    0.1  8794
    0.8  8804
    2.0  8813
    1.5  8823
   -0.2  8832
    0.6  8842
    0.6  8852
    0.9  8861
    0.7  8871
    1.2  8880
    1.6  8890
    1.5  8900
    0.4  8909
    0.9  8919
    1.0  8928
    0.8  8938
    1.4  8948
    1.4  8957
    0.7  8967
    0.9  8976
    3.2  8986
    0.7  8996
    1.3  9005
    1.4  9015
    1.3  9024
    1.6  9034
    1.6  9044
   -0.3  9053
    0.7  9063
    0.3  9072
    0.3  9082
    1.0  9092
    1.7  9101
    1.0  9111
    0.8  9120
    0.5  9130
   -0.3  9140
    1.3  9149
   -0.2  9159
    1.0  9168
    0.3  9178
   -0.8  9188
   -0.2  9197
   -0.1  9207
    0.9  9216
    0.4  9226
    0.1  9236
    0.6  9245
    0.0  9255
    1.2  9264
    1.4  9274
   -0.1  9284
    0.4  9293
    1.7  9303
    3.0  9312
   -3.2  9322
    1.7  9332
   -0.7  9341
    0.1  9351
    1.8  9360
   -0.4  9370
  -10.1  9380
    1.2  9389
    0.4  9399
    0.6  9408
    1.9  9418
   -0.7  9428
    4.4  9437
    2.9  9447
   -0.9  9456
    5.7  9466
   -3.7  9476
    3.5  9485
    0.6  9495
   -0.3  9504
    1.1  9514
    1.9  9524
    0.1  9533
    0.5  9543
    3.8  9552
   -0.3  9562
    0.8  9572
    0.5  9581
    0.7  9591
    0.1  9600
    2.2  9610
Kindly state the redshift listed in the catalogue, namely 0.081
